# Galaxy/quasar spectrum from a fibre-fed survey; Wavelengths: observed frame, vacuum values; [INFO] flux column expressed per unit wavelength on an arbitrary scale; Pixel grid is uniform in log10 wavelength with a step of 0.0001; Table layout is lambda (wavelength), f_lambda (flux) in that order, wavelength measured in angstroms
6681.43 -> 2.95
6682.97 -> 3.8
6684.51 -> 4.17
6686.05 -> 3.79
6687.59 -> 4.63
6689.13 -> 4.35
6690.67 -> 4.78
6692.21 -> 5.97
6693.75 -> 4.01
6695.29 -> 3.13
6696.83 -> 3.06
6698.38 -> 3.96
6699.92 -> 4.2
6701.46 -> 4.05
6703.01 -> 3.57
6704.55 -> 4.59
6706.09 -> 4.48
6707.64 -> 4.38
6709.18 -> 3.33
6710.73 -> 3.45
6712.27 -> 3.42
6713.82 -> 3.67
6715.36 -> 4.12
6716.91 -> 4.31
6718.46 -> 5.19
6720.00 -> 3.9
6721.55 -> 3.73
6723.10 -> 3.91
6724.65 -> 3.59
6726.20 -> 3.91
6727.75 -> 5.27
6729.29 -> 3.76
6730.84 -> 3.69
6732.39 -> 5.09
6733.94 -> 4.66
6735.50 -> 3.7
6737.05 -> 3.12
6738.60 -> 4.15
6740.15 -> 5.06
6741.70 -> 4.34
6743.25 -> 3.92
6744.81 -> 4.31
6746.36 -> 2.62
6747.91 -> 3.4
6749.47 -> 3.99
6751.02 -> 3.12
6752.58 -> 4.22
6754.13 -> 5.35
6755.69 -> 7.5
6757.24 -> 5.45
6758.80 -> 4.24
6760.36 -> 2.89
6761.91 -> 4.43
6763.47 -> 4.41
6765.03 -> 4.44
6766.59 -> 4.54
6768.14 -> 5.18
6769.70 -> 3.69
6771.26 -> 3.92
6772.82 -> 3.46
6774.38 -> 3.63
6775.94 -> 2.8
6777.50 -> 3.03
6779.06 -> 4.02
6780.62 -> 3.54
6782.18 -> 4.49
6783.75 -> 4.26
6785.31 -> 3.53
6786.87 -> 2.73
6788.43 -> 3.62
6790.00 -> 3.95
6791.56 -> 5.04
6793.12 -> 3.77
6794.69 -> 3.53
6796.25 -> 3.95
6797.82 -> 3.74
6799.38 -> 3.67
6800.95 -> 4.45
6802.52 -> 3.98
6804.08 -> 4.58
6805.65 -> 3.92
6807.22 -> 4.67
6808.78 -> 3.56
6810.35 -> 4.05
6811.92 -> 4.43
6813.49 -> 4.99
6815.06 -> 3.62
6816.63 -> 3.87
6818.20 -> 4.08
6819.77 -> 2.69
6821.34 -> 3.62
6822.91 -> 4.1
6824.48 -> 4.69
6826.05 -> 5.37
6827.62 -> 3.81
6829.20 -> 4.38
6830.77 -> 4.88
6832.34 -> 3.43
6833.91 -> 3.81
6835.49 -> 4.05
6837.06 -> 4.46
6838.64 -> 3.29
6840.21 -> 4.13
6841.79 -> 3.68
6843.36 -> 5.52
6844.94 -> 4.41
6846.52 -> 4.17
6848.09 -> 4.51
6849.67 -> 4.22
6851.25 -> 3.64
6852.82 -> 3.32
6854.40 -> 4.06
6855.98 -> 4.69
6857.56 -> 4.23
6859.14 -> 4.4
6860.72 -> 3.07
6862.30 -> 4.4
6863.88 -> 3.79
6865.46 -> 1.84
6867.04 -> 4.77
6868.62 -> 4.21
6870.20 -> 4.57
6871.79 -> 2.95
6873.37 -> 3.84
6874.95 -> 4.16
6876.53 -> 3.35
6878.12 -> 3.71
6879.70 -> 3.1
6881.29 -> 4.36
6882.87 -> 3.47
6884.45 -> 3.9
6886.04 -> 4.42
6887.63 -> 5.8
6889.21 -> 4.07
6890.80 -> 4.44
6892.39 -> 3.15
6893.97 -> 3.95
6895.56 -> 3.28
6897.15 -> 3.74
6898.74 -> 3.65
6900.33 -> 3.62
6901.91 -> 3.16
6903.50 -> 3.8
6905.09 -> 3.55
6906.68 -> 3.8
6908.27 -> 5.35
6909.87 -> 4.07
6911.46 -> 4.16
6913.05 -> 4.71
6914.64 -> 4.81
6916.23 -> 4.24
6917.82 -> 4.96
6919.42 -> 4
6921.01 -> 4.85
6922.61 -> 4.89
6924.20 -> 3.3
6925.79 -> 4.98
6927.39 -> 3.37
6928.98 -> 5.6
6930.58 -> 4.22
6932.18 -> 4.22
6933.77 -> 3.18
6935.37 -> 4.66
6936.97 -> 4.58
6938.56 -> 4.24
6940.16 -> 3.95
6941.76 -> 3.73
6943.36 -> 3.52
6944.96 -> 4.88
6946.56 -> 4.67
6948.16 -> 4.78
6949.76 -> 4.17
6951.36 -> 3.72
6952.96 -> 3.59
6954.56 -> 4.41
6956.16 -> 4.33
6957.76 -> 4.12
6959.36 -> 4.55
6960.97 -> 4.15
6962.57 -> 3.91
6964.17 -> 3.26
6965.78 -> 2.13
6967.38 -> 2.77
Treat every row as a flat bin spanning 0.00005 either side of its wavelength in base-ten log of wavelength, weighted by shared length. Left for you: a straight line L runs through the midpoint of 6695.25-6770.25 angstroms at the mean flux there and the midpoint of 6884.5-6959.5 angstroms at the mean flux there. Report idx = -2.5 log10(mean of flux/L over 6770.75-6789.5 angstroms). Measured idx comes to 0.160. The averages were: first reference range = 4.14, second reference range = 4.19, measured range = 3.59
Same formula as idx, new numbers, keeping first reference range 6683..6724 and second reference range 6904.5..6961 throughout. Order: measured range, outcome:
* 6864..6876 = 0.13 mag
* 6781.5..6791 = 0.10 mag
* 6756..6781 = 0.02 mag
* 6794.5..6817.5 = 0.02 mag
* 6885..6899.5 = 0.05 mag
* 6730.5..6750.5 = 0.03 mag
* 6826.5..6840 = 0.04 mag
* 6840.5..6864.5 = 0.02 mag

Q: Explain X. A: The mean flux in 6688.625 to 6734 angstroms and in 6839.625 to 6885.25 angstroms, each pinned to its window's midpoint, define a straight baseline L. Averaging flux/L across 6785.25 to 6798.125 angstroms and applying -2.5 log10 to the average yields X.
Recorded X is 0.07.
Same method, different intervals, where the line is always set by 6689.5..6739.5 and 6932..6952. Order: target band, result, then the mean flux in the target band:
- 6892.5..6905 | 0.16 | 3.57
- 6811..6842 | 0.01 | 4.08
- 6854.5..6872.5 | 0.06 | 3.91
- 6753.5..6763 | -0.21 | 4.95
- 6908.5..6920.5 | -0.08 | 4.47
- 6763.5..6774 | -0.03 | 4.2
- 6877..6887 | 0.08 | 3.84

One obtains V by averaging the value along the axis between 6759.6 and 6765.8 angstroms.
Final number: 4.05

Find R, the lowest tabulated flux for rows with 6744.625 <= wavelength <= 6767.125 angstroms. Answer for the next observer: 2.62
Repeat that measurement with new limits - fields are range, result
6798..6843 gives 2.69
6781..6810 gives 2.73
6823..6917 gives 1.84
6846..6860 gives 3.32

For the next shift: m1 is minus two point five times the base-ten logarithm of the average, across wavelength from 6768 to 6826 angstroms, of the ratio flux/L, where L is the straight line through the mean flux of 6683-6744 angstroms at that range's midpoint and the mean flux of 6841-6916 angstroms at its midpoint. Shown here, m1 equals 0.04 mag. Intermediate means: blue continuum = 4.11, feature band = 3.92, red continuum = 4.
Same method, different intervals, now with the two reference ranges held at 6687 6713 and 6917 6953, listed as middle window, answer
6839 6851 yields -0.03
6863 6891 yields 0.08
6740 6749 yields 0.07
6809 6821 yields 0.07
